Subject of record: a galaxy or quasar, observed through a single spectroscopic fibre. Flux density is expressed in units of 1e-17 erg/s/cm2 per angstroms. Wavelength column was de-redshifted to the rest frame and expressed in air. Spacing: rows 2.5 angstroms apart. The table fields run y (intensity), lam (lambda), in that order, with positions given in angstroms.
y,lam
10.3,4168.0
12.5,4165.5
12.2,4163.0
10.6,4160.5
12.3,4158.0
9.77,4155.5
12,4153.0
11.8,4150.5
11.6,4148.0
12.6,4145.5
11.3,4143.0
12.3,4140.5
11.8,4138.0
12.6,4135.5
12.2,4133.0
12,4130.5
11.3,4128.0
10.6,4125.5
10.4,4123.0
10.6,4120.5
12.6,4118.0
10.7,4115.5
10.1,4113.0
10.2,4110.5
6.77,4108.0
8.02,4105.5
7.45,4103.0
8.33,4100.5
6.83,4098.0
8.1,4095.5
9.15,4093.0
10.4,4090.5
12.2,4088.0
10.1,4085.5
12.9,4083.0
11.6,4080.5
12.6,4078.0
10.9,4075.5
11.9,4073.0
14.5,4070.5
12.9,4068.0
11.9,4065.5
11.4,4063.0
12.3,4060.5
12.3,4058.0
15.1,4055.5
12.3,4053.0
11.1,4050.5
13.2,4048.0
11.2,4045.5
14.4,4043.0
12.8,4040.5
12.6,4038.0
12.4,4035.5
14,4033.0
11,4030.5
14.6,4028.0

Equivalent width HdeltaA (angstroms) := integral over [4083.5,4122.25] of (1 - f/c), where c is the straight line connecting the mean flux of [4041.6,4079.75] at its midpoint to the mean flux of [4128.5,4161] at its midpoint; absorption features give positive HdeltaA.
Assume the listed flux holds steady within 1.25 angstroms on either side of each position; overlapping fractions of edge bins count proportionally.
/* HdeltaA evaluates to 8.39 angstroms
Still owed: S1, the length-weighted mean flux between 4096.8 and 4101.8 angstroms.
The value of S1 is 7.59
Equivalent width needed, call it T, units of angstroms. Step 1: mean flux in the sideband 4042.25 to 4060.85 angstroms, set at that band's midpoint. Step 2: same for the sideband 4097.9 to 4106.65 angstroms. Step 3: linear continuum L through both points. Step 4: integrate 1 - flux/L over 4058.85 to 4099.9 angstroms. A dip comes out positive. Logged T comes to -4.8 angstroms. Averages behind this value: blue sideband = 12.7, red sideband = 7.76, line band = 11.2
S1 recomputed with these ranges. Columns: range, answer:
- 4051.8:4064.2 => 12.7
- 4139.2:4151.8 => 11.9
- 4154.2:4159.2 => 11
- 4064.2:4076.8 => 12.4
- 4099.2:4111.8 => 8.16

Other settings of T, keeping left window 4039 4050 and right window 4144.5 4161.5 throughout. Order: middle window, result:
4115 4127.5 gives 0.92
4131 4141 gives -0.41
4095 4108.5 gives 5.03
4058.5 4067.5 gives 0.41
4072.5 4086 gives 0.69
